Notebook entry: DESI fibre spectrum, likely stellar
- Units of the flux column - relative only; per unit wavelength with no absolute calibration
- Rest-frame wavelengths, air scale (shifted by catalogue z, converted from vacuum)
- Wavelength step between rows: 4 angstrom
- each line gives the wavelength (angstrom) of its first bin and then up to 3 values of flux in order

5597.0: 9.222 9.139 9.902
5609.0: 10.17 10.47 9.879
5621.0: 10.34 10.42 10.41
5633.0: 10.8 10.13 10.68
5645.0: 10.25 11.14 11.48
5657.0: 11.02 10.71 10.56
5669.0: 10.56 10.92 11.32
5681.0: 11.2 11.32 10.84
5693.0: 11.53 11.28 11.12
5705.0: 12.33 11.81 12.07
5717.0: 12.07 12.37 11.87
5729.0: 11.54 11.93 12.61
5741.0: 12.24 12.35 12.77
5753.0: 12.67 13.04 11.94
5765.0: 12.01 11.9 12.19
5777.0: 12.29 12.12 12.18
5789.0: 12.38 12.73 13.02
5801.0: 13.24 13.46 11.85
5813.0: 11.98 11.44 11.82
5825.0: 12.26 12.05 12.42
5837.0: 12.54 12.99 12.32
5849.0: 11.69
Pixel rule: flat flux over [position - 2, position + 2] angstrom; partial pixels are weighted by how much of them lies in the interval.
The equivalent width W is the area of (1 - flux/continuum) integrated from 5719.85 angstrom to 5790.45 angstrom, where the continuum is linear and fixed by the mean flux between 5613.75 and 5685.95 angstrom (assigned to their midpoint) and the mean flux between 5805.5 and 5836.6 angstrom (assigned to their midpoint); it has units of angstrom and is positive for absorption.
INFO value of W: -4.2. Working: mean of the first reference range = 10.7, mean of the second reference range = 12.1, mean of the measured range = 12.2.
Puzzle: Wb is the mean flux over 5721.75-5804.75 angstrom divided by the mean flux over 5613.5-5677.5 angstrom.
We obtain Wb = 1.2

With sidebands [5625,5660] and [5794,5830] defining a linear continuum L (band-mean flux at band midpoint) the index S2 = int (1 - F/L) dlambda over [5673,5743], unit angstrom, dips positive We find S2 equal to -2.2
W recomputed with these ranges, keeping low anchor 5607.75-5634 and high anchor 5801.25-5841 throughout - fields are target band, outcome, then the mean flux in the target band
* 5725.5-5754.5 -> -1.9 angstrom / 12.3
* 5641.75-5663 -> -0.5 angstrom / 10.9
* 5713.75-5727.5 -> -0.9 angstrom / 12.1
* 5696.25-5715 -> -1.0 angstrom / 11.8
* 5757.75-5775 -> -0.5 angstrom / 12.1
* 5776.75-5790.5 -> -0.4 angstrom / 12.2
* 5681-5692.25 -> -0.2 angstrom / 11.2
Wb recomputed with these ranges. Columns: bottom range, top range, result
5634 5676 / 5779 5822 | 1.15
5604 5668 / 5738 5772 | 1.17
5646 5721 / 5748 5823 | 1.09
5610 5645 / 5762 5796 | 1.18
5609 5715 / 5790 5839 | 1.13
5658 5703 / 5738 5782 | 1.12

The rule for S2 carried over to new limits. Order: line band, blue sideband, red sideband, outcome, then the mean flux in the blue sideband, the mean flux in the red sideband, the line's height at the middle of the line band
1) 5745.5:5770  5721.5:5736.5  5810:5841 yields -0.9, 11.9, 12.1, 12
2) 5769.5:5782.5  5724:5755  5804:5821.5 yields 0.0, 12.3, 12.1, 12.2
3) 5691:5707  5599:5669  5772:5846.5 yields -0.6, 10.4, 12.4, 11.2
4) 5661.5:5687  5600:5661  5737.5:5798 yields 0.2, 10.4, 12.4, 11.1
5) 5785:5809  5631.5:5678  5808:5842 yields -1.8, 10.8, 12.1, 11.9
